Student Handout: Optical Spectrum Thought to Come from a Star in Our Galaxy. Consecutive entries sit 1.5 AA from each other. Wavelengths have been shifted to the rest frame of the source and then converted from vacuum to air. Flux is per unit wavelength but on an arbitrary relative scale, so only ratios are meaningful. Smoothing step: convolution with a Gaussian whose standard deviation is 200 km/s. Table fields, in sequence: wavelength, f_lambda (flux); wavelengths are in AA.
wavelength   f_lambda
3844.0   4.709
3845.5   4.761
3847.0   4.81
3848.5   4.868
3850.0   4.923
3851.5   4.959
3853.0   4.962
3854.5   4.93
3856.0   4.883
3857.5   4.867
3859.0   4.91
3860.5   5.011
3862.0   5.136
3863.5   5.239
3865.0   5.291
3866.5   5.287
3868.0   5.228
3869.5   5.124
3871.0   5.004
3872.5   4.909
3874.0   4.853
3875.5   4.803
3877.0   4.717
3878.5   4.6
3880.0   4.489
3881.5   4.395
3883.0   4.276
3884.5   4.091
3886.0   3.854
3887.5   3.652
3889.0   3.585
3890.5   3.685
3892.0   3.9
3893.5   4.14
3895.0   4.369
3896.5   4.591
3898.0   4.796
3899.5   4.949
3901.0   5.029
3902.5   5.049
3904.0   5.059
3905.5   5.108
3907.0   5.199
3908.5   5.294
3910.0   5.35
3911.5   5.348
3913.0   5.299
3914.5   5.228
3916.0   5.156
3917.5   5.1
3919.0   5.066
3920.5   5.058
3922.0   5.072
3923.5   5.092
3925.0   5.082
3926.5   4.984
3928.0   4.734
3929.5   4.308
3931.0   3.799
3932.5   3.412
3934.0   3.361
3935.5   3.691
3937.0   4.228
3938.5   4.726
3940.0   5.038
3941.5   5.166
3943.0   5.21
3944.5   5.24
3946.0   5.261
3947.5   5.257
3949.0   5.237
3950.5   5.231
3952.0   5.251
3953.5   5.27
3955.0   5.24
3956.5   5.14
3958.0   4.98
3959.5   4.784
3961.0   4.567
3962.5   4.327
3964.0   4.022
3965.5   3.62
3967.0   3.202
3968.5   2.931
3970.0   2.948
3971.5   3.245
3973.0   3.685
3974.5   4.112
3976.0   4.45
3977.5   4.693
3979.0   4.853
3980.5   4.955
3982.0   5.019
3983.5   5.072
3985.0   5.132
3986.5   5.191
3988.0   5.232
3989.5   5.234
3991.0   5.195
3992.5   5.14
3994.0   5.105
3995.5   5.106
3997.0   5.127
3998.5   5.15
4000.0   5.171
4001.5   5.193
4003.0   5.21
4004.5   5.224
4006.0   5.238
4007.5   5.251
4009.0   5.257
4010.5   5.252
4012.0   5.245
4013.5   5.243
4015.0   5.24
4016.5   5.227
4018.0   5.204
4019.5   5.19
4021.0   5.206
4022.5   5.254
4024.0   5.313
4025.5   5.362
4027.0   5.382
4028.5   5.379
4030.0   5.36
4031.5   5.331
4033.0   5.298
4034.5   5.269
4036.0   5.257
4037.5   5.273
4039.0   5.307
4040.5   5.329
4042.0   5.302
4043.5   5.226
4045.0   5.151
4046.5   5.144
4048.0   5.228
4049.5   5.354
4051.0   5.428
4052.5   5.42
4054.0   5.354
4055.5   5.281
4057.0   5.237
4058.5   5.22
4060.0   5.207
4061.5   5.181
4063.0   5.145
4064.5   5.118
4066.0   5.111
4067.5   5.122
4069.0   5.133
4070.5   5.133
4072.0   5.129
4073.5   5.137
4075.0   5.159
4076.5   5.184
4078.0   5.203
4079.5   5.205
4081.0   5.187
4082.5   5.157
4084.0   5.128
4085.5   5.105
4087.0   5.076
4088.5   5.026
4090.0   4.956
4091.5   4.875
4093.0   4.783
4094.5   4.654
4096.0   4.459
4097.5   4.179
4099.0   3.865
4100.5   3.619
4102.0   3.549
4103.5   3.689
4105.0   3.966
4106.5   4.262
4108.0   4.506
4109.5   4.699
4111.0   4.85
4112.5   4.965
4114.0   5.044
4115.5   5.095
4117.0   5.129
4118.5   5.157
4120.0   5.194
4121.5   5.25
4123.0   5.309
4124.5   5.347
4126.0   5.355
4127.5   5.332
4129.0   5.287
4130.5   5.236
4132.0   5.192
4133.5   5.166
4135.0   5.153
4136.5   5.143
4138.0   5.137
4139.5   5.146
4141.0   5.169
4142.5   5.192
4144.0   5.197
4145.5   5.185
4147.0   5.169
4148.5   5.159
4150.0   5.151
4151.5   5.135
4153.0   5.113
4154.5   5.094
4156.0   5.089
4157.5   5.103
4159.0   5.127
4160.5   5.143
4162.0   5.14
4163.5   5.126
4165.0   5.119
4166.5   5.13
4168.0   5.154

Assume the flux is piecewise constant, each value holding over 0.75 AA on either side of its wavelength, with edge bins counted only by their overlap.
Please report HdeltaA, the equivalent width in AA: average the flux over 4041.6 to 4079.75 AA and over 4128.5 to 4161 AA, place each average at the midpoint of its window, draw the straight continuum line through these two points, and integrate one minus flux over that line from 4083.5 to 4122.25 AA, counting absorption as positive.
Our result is 4.0 AA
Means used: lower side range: 5.21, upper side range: 5.16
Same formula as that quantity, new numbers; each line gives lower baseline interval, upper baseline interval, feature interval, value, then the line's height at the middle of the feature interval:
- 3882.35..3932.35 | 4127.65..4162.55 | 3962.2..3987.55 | 3.2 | 4.82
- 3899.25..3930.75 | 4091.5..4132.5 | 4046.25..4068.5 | -1.9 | 4.83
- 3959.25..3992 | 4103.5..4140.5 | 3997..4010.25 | -2.1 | 4.5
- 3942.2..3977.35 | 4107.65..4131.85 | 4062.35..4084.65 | -1.0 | 4.94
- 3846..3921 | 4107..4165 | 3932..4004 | 3.4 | 4.91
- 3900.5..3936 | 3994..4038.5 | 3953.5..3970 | 2.5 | 5.02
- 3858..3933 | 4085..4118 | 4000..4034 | -4.6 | 4.64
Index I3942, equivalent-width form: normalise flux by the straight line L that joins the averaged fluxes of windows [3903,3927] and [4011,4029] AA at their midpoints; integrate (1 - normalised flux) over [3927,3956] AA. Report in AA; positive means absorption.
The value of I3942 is 2.58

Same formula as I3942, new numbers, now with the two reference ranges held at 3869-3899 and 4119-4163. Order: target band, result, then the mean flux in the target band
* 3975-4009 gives -2.6 AA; 5.08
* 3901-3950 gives -4.0 AA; 4.89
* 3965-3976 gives 2.8 AA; 3.46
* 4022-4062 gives -3.4 AA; 5.29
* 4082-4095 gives 0.1 AA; 4.98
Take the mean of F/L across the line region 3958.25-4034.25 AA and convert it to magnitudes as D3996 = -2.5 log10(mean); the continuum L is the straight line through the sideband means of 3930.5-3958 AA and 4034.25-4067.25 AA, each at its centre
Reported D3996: 0.03 mag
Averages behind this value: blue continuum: 4.78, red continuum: 5.25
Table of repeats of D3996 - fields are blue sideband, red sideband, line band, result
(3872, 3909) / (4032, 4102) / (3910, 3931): -0.088 mag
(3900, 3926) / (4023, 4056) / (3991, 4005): 0.020 mag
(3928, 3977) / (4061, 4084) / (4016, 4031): -0.094 mag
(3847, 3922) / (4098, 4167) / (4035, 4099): -0.042 mag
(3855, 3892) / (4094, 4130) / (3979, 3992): -0.098 mag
